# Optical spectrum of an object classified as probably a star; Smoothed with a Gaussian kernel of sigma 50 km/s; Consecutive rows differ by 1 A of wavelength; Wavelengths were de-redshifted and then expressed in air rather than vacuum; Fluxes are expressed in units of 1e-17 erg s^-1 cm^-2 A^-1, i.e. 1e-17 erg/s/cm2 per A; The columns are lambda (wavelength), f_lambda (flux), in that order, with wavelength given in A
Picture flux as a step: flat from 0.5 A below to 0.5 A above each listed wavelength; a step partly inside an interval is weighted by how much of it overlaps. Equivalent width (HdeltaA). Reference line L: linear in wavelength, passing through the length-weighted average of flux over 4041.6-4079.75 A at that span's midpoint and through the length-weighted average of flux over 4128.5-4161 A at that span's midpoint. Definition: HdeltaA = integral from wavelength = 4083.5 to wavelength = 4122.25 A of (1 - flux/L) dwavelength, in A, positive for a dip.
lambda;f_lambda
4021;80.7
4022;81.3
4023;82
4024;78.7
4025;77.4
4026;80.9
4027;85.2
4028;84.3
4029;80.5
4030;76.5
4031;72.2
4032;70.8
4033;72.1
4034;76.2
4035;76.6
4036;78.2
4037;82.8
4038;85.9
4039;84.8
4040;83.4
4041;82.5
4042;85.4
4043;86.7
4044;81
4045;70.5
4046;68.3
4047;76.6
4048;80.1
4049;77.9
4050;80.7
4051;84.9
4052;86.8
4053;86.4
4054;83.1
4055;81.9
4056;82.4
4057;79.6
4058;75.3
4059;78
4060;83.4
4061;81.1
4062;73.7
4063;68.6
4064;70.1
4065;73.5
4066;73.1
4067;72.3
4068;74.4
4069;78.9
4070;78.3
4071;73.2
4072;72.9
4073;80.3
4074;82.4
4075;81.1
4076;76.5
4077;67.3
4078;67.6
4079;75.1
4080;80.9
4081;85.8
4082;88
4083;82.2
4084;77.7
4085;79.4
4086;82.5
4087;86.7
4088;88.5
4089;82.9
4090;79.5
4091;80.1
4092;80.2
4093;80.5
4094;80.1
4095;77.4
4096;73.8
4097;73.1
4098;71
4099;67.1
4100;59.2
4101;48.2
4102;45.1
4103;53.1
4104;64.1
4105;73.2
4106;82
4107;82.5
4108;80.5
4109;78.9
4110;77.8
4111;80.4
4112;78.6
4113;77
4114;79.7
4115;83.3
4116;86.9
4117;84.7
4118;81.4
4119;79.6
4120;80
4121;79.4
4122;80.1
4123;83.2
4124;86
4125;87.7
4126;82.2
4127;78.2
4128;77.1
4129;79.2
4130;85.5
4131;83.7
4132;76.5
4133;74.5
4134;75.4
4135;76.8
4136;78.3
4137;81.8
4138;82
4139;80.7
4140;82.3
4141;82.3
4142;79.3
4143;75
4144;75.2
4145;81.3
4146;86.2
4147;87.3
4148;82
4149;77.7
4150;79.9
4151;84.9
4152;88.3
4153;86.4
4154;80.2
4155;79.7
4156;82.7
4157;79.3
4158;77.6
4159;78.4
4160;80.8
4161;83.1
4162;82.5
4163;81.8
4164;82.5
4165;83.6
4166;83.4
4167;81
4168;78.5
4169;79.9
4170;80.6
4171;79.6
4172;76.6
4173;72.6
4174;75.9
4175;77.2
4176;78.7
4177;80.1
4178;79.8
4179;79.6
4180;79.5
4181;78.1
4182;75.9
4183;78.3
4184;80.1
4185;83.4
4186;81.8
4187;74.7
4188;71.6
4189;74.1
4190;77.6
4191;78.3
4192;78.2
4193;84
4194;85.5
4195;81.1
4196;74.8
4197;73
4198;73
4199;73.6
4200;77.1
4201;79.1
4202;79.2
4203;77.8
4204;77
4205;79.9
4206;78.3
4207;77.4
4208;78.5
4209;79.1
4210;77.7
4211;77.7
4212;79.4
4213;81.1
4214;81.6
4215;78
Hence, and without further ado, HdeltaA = 1.4 A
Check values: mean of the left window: 77.6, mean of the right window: 80.7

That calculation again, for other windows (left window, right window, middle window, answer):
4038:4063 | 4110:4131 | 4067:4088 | 0.6 A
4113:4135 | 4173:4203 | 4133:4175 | -0.5 A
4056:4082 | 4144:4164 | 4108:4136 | -0.2 A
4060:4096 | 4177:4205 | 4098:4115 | 1.6 A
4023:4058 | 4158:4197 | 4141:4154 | -0.4 A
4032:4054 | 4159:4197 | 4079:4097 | -0.3 A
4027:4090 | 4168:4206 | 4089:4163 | 0.1 A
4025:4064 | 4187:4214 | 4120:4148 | -0.8 A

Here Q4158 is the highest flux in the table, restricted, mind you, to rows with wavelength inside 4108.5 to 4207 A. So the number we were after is 88.3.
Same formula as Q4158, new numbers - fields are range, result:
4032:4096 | 88.5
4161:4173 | 83.6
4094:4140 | 87.7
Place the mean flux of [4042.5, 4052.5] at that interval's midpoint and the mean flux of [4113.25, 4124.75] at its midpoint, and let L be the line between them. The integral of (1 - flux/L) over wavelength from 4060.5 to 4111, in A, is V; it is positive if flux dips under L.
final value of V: 3.5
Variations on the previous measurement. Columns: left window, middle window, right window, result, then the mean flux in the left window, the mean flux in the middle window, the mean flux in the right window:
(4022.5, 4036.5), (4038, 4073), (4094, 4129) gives -0.6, 78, 78.7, 75.8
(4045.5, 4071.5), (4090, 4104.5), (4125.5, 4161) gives 1.9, 77.8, 68.5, 80.6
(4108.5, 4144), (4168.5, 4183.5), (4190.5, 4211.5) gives 0.1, 80.4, 78.2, 78.1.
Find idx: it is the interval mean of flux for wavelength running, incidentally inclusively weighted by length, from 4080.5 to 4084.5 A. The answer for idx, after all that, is 83.4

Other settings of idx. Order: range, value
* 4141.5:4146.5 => 79.4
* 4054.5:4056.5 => 82.2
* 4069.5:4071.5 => 75.8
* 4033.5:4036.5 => 77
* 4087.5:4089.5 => 85.7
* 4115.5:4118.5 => 84.3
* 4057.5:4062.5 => 78.3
